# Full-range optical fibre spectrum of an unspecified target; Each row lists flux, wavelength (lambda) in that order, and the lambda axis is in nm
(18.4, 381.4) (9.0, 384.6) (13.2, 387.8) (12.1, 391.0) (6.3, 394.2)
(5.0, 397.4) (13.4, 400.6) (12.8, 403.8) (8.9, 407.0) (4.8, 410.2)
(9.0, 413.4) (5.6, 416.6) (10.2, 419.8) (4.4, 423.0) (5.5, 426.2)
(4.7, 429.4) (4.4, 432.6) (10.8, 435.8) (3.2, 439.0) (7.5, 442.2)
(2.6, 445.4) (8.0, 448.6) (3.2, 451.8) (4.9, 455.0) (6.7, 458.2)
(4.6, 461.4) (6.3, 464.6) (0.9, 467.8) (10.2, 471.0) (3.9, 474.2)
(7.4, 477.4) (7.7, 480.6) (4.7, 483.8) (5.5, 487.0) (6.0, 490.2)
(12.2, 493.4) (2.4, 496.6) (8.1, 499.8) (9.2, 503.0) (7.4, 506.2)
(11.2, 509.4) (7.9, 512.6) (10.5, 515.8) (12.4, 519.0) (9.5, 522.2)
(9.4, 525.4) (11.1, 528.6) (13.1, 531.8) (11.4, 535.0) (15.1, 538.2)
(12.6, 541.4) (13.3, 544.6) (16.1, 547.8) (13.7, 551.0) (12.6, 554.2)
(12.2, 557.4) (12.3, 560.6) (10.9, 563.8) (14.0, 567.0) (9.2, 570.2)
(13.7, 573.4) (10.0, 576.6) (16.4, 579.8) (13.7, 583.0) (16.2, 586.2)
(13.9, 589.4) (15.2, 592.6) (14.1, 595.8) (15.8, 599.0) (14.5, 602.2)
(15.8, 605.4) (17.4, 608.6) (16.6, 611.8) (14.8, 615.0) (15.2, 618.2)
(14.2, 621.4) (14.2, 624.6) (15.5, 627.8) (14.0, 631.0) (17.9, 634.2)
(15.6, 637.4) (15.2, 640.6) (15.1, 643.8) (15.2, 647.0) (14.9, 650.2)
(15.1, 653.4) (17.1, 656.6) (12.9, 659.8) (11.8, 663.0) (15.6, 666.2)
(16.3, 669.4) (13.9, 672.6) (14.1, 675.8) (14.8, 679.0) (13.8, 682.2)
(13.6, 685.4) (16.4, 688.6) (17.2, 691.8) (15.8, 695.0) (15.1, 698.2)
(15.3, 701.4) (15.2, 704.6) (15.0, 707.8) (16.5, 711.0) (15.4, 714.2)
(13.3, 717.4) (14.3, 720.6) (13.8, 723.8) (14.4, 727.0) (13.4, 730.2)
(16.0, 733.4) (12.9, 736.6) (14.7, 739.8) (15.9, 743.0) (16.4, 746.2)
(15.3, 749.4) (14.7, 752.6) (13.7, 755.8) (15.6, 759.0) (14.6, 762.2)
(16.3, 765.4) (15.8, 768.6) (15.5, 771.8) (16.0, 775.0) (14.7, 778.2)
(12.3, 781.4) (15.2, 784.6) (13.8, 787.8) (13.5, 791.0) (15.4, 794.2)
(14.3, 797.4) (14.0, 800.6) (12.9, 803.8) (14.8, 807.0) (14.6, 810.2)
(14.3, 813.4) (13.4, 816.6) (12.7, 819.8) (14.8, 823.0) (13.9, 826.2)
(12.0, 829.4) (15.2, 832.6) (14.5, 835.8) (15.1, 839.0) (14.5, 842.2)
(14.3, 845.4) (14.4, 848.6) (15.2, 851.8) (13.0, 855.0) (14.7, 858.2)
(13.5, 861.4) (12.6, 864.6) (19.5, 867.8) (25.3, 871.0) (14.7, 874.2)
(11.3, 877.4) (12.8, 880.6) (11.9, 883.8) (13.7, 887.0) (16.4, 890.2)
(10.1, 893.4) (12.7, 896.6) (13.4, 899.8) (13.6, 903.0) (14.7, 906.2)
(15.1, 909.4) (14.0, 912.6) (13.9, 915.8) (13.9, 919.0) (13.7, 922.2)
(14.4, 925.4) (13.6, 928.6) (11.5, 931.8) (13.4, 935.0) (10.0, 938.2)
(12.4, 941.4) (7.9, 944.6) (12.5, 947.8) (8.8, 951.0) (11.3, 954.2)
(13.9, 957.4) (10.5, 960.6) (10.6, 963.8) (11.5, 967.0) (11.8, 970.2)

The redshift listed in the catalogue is 0.32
